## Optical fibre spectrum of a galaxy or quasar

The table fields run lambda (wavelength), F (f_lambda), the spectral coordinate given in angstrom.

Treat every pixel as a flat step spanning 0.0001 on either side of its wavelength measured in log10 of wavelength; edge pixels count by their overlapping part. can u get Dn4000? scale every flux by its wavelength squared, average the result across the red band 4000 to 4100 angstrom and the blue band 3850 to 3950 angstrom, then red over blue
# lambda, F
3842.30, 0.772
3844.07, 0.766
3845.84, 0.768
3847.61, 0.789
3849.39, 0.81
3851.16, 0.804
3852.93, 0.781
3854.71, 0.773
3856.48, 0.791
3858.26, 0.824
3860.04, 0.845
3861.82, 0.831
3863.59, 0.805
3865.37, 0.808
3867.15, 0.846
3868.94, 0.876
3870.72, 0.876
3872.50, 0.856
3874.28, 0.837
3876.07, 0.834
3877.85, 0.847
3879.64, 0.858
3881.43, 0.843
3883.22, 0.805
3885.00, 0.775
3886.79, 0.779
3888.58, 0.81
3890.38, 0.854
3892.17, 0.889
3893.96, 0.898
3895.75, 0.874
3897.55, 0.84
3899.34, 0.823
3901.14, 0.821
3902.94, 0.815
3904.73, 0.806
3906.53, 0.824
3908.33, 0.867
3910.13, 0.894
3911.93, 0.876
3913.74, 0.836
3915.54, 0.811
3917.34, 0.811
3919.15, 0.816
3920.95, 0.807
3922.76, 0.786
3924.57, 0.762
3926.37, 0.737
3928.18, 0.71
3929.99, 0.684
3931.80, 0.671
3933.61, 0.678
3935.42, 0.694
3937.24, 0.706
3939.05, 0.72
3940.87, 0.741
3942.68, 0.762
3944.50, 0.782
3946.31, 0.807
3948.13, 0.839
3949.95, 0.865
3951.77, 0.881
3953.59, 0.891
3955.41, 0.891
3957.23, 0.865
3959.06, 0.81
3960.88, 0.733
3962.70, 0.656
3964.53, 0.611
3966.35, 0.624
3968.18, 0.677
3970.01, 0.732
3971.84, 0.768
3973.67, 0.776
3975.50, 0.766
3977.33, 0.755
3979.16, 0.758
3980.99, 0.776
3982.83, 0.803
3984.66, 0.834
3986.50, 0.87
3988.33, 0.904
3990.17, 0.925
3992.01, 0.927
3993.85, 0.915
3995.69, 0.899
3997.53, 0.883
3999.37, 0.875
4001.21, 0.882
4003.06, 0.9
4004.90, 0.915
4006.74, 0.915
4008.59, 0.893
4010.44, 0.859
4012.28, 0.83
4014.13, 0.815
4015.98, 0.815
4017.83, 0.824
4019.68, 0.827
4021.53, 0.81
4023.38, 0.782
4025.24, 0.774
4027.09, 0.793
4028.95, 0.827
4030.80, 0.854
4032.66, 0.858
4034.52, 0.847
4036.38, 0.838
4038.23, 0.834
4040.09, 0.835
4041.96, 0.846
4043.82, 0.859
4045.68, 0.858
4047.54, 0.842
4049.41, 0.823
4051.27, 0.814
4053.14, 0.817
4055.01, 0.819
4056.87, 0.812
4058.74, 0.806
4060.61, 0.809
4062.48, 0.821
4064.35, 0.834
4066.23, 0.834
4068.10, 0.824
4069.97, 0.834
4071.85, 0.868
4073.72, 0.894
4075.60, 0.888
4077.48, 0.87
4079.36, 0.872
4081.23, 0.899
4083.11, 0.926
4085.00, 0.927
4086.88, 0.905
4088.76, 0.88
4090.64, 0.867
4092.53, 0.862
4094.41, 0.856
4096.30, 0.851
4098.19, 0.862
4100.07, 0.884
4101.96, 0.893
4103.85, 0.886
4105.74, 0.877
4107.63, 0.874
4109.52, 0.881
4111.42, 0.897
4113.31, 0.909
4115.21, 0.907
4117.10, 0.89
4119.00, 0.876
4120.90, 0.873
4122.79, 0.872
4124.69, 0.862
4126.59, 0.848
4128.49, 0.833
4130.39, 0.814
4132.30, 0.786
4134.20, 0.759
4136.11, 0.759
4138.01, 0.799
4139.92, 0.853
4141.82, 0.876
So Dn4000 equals 1.14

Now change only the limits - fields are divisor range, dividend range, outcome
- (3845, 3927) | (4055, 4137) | 1.16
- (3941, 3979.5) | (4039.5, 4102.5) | 1.17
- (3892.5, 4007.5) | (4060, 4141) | 1.15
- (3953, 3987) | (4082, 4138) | 1.21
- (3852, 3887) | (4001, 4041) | 1.10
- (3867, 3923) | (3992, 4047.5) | 1.08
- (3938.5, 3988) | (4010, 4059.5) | 1.10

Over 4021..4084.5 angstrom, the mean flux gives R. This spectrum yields 0.84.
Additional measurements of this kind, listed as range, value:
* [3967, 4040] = 0.834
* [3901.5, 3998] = 0.793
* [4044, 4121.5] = 0.864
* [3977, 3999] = 0.857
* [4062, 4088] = 0.872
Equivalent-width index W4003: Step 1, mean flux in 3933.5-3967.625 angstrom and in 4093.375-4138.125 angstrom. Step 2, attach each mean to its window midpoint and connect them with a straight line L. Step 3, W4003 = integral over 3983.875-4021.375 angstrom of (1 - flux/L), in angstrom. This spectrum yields -3.71 angstrom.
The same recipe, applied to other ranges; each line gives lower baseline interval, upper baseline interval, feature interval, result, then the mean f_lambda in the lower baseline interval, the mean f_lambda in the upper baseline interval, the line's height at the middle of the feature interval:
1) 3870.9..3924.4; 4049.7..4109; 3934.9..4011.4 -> 2.9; 0.834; 0.86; 0.845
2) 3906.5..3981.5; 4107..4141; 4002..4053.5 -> -2.0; 0.772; 0.849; 0.808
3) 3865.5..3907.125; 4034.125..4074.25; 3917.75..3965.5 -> 4.0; 0.838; 0.834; 0.837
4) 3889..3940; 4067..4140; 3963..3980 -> 2.1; 0.796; 0.865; 0.817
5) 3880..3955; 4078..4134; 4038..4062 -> 0.7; 0.803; 0.873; 0.852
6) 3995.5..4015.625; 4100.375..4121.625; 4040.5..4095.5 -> 1.8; 0.876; 0.887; 0.883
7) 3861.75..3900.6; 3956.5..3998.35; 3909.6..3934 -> 1.3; 0.839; 0.794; 0.82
